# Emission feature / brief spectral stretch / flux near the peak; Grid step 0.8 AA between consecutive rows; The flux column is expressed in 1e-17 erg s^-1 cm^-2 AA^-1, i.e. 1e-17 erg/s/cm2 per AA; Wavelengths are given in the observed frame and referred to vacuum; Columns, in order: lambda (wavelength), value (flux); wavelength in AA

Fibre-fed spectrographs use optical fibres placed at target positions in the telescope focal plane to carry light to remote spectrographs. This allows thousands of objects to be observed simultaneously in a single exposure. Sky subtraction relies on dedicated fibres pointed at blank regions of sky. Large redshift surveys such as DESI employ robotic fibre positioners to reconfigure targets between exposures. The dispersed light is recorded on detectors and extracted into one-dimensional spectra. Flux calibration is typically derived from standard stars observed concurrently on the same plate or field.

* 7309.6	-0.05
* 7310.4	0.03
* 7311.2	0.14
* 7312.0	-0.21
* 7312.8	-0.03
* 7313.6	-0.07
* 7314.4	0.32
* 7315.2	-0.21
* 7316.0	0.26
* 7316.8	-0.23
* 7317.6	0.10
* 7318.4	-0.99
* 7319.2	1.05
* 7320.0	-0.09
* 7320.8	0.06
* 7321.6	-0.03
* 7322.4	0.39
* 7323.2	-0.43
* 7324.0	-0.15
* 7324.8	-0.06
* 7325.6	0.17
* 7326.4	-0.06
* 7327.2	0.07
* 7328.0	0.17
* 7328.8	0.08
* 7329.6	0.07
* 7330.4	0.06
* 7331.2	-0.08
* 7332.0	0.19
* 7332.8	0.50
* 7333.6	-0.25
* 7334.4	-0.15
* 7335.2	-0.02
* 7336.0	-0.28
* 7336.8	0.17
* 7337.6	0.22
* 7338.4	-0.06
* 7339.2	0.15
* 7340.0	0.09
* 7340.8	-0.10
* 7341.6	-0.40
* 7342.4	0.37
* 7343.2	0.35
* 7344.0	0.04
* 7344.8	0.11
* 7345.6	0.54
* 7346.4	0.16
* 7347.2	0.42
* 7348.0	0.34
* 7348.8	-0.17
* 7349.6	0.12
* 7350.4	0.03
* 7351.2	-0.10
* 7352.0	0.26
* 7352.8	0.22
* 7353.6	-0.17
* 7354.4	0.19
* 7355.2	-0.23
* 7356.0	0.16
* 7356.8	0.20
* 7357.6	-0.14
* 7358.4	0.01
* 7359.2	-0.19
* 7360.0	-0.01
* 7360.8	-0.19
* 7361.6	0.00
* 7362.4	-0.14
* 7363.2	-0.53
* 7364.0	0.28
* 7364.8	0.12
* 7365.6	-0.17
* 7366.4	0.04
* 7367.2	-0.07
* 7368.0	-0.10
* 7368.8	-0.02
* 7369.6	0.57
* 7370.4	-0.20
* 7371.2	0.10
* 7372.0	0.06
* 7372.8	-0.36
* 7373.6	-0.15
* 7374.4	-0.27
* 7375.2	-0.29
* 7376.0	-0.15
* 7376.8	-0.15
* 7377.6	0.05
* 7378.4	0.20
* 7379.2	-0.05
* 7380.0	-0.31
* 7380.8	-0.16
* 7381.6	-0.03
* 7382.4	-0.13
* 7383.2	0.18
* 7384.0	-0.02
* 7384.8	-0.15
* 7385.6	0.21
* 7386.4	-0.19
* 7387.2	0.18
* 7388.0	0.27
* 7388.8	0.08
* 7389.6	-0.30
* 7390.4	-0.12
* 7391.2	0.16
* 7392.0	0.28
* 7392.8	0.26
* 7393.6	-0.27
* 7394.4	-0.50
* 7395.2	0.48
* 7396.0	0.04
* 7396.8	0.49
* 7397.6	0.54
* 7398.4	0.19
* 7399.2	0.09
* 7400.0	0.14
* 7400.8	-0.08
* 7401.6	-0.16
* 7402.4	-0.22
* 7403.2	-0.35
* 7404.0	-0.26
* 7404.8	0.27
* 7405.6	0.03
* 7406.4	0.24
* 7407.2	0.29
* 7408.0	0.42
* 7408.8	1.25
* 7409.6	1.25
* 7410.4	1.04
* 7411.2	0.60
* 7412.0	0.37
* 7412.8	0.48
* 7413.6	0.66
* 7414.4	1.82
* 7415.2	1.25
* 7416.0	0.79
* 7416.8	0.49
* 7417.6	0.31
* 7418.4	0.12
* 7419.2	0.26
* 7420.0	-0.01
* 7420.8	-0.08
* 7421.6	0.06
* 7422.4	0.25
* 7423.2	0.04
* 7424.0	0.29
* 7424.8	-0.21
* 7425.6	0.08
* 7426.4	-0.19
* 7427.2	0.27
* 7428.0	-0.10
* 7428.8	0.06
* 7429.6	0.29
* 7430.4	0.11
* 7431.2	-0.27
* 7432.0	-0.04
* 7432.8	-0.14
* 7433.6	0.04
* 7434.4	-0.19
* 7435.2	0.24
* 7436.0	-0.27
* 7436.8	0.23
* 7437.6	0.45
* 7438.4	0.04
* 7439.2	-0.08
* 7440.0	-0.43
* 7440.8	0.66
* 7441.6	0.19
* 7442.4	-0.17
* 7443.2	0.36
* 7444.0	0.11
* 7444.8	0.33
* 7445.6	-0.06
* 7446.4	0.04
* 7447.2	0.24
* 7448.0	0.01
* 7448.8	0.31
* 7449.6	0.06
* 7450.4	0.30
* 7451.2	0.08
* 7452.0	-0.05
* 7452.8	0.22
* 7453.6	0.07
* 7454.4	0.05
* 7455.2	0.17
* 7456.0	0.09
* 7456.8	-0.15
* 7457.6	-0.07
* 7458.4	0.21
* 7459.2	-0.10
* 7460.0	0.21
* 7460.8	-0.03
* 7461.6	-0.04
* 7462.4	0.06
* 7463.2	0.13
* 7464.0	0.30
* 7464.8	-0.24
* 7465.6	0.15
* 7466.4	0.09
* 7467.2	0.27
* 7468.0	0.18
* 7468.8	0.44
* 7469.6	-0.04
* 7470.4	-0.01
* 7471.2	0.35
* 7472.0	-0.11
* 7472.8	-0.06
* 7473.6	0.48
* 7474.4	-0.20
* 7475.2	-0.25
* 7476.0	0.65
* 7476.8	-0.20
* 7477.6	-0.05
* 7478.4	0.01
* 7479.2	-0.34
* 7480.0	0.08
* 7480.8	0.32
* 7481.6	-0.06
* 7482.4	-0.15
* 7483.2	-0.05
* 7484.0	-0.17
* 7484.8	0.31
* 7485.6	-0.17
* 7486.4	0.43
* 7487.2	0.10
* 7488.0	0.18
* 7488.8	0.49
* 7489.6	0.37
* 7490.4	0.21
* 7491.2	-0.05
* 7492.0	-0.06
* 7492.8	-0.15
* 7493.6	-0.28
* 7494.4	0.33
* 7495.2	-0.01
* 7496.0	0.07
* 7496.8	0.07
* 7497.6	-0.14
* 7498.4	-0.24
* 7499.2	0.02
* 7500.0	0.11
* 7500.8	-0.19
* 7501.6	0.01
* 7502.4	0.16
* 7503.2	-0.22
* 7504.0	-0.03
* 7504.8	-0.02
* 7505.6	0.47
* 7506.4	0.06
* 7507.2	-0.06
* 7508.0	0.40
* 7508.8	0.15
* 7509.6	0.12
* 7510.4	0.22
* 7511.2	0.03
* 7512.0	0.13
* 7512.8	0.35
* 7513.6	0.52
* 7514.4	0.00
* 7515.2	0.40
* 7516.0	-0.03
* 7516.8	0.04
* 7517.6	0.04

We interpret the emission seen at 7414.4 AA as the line [O II] 3727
